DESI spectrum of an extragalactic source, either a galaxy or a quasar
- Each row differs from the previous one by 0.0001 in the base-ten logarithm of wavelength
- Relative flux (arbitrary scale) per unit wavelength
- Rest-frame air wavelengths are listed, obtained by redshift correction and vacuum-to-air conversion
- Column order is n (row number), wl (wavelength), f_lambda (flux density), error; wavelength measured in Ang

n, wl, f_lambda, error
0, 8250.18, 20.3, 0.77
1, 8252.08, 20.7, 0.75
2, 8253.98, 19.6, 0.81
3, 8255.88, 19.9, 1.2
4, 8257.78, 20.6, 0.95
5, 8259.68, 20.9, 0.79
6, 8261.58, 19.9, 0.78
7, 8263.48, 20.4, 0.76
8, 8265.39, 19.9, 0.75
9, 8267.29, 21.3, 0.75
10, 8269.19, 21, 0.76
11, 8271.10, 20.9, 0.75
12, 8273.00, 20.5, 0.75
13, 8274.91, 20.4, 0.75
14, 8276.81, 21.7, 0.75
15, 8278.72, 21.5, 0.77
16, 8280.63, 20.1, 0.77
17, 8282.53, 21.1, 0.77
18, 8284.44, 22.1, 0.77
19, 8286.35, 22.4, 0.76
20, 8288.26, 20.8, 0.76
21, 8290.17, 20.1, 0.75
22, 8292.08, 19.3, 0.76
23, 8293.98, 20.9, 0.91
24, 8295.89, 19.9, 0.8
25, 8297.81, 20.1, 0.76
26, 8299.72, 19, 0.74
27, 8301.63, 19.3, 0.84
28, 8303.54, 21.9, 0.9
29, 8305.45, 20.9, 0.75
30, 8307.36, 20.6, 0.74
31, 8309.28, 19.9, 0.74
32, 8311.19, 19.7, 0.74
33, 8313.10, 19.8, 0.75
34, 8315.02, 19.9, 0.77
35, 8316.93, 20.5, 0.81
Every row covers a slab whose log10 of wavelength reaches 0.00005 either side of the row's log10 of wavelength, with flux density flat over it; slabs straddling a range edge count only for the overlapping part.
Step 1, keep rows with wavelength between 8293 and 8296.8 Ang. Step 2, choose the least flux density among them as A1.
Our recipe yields 19.9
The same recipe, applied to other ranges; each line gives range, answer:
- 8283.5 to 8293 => 19.3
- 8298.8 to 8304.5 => 19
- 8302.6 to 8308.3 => 20.6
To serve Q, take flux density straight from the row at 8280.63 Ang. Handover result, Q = 20.1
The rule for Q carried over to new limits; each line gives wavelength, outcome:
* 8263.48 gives 20.4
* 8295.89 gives 19.9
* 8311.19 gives 19.7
